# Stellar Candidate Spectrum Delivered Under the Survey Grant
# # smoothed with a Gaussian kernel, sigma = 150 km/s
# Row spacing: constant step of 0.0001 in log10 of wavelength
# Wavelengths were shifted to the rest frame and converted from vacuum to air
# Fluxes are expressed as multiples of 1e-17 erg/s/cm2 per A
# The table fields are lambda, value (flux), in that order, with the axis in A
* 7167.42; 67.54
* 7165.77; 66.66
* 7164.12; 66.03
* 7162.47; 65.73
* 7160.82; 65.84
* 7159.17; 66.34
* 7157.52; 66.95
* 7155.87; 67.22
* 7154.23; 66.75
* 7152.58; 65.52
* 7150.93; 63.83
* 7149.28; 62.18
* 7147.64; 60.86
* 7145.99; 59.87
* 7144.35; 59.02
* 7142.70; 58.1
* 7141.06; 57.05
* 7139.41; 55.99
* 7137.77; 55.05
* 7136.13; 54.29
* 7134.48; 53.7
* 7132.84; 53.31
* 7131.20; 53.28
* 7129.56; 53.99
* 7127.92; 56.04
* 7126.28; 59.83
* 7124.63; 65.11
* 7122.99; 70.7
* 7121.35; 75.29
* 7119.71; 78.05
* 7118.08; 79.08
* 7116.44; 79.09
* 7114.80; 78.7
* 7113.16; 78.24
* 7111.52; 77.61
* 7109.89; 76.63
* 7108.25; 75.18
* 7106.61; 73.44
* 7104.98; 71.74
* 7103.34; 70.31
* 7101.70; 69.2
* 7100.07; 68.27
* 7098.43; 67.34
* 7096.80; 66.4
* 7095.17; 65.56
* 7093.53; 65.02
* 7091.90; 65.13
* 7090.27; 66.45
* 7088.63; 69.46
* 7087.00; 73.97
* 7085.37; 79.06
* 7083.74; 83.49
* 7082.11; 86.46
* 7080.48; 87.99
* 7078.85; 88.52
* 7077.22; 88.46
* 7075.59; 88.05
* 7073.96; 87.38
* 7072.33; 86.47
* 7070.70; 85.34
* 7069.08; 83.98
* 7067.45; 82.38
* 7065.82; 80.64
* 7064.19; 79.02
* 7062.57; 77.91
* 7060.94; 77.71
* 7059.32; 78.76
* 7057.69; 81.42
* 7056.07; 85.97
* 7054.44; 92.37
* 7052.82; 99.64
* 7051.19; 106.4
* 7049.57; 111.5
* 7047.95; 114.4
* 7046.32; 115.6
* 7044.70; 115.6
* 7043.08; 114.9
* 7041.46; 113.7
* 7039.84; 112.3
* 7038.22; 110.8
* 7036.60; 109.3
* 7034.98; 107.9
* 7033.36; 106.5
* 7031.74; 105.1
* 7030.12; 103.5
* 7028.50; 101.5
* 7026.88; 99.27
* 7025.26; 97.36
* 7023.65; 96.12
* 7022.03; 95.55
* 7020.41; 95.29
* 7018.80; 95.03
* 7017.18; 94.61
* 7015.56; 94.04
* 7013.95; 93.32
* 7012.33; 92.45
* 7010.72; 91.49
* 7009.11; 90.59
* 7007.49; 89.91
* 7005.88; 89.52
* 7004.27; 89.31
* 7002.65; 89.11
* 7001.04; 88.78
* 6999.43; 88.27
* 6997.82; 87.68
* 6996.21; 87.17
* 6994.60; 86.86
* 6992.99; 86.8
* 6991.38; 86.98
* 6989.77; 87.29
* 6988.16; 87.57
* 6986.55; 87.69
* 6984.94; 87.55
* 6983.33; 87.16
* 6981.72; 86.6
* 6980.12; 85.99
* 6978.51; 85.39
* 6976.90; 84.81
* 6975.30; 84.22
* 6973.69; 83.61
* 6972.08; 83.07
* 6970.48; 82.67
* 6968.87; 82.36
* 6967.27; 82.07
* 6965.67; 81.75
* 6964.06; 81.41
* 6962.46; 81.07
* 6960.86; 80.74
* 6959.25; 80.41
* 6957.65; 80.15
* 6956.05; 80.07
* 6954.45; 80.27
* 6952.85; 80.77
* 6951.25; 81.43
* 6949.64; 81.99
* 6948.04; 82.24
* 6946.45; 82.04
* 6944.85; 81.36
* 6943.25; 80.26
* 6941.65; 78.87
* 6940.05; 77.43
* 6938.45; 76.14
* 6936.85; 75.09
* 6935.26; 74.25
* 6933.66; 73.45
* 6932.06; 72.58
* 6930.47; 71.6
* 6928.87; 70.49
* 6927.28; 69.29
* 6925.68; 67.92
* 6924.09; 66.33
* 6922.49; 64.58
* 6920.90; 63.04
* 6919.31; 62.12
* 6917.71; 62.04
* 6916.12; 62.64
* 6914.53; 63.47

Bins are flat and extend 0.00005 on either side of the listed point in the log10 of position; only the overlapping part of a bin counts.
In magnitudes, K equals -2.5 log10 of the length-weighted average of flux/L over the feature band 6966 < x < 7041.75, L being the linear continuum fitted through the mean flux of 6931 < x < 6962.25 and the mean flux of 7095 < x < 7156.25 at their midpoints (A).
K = -0.23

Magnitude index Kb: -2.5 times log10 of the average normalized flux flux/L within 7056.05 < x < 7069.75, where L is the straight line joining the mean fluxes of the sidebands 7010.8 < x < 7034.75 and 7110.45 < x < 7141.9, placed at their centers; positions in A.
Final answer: 0.06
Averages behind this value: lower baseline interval 97.9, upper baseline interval 65.1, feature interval 80.5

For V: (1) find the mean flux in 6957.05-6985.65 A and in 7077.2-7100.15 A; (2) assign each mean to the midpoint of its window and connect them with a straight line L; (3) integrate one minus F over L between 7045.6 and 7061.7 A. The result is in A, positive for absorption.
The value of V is -4.0 A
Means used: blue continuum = 83.4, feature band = 96.3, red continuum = 74.5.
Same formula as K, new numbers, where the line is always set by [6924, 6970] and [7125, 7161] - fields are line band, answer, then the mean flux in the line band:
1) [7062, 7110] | -0.18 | 77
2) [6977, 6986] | -0.16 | 86.4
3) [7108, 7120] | -0.24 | 78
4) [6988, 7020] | -0.23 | 90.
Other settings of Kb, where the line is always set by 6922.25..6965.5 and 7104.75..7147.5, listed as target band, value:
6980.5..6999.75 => -0.18 mag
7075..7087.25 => -0.24 mag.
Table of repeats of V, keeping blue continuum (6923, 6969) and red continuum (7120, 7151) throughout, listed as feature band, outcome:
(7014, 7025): -3.8 A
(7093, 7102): -0.5 A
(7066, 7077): -3.3 A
